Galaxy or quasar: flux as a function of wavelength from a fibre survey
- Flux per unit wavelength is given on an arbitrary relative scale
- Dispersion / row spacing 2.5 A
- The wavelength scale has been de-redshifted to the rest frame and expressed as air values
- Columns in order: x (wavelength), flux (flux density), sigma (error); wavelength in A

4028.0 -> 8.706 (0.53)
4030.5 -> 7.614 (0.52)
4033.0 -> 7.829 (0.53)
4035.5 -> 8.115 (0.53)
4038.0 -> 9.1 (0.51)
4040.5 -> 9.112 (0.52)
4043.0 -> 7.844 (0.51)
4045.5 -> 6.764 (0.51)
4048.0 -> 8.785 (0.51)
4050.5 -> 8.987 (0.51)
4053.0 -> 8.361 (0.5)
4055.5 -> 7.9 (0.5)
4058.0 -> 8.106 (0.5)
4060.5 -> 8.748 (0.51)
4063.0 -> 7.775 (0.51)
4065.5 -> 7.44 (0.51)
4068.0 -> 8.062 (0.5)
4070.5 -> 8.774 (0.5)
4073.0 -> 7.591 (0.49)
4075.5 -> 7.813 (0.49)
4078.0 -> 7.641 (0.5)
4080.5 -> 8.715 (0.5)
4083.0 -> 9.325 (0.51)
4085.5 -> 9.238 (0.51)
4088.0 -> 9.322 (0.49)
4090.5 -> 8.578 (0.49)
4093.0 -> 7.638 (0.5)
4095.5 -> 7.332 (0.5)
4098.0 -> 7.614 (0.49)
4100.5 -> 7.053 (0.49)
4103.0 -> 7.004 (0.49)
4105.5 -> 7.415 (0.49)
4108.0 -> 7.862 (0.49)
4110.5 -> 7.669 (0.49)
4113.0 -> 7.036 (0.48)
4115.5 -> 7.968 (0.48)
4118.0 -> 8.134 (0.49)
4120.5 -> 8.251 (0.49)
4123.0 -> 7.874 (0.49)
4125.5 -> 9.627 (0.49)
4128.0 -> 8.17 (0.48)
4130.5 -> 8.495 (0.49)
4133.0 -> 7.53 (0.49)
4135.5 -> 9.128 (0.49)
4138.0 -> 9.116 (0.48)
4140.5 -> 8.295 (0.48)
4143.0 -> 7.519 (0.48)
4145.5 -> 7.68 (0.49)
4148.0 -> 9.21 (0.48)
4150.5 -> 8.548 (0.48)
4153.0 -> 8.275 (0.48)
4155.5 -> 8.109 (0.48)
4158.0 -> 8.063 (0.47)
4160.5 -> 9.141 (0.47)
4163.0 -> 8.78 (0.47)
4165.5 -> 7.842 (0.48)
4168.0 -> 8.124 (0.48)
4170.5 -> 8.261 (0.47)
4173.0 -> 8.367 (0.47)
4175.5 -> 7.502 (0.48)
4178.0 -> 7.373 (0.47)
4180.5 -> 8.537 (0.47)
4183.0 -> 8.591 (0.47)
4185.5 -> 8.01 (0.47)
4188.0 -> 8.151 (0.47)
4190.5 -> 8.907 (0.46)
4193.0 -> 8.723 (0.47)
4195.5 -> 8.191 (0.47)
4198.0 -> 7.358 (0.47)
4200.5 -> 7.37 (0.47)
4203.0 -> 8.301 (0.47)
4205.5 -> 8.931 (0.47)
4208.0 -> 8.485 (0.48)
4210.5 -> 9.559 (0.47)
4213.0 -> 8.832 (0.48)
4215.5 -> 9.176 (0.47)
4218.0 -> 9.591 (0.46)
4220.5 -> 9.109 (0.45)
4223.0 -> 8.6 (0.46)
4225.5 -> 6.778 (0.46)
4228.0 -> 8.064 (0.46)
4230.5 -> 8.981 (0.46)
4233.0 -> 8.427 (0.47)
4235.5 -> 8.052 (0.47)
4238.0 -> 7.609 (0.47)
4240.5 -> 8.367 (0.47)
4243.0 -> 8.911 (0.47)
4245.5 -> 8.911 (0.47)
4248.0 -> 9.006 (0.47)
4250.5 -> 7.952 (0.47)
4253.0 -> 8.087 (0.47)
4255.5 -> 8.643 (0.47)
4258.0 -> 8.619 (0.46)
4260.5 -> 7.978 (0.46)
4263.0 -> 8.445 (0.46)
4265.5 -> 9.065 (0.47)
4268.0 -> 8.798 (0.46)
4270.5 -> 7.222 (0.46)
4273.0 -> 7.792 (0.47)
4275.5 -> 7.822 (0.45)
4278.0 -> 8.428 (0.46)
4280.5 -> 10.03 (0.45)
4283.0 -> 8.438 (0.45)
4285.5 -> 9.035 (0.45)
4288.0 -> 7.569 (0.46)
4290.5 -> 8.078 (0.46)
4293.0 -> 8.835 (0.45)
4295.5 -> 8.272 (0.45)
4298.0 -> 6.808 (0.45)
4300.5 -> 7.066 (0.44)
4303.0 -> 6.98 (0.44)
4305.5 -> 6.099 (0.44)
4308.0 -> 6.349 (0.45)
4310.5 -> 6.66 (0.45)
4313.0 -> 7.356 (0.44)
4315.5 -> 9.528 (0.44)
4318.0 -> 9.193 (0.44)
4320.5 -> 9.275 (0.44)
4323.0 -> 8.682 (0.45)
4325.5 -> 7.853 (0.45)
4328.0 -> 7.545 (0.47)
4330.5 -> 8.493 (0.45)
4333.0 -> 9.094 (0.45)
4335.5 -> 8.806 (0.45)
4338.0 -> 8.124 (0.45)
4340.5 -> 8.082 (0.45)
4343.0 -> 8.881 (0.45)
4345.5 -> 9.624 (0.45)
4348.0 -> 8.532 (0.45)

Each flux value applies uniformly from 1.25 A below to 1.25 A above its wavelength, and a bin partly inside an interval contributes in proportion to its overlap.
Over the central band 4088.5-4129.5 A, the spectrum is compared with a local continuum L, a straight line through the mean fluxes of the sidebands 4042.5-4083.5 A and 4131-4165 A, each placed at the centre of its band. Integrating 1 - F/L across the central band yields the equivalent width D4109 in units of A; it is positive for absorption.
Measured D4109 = 2.1 A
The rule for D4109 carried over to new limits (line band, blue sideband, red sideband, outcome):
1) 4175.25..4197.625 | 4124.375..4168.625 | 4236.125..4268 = 0.59 A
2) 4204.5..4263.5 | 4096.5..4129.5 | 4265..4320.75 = -4.52 A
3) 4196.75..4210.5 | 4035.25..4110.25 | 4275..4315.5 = -0.51 A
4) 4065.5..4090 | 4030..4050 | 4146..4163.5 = -0.40 A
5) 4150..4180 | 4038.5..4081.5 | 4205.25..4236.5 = 1.00 A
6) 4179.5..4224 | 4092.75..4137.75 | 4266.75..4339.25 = -3.30 A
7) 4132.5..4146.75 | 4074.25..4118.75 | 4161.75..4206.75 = -0.31 A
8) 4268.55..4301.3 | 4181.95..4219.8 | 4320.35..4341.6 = 1.23 A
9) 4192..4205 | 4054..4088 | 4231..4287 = 0.56 A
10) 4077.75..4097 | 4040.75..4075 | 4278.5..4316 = -1.04 A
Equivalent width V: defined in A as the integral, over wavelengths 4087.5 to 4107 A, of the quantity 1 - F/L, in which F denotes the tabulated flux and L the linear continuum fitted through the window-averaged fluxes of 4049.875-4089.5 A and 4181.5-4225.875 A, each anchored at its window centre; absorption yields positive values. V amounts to 1.6 A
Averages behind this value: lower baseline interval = 8.35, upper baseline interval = 8.52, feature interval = 7.69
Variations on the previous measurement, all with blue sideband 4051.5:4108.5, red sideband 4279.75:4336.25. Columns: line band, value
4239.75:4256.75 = -1.04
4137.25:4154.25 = -0.62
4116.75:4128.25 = -0.53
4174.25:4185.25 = 0.09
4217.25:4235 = -0.86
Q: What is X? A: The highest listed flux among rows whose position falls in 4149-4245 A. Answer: 9.591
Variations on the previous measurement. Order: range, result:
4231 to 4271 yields 9.065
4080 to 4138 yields 9.627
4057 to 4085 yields 9.325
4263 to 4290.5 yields 10.03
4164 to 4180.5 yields 8.537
